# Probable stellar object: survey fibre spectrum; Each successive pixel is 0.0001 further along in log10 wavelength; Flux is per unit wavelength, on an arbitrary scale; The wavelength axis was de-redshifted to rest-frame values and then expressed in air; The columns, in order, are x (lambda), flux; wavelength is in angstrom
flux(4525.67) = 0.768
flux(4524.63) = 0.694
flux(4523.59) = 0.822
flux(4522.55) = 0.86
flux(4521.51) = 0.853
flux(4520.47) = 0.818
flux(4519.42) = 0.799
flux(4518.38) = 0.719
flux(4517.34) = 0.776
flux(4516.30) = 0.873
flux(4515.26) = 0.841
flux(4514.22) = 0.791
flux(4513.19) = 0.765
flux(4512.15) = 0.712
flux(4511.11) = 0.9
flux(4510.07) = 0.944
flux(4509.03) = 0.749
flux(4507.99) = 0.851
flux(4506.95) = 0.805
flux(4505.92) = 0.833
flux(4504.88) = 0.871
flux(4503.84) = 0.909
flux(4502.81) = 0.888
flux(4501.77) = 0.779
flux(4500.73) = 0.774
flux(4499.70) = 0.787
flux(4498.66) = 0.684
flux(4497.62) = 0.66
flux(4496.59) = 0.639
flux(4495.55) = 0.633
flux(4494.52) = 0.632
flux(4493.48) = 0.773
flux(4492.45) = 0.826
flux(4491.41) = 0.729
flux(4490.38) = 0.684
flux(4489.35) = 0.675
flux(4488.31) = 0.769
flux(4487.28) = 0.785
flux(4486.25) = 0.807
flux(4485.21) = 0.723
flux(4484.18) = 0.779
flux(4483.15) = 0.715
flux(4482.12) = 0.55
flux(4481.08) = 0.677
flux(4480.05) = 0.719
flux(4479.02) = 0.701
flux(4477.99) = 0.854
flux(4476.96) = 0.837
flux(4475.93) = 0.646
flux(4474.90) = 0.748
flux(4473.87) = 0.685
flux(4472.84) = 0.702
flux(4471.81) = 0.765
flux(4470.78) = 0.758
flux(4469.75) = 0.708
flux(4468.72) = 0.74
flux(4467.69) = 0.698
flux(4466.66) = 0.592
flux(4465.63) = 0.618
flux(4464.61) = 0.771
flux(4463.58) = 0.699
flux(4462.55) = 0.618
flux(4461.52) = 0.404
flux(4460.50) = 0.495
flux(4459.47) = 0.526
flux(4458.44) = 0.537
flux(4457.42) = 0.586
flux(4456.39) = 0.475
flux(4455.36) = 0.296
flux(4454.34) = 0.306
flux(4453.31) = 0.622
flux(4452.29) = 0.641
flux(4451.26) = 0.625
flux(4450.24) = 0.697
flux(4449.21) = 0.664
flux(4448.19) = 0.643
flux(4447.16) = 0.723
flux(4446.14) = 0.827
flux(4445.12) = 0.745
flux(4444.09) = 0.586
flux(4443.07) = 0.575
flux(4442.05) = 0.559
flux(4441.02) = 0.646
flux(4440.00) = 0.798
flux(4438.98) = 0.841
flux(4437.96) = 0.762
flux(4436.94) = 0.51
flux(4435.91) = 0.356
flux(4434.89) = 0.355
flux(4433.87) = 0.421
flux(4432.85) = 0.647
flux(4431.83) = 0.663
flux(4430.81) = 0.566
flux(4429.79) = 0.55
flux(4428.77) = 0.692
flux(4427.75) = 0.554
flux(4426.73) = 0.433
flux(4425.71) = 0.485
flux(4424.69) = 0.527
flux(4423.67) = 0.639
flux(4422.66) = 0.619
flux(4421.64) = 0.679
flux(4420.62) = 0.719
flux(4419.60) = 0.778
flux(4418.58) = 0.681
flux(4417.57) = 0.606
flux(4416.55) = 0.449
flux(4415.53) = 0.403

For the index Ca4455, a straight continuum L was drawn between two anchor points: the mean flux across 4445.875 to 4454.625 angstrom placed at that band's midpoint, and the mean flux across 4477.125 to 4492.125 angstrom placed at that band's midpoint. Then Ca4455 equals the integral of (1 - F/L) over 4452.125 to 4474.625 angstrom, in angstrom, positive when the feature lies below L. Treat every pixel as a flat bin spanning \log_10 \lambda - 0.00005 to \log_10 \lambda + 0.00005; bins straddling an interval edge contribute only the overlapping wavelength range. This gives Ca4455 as 2.5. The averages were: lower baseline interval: 0.642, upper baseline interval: 0.73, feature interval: 0.603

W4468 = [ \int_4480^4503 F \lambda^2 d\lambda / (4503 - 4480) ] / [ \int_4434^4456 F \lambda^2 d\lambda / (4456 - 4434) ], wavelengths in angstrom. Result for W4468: 1.2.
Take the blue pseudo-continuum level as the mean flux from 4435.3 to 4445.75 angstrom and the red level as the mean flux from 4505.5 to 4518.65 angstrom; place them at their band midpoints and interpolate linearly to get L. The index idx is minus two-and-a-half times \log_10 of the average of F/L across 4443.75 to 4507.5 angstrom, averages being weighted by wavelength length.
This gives 0.06 mag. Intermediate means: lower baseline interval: 0.637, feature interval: 0.688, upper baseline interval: 0.814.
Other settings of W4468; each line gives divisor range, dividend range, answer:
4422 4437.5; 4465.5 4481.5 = 1.37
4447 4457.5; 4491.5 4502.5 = 1.30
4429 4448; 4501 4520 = 1.37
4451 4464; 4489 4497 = 1.36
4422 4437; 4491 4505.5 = 1.45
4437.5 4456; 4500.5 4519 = 1.32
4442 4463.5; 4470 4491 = 1.27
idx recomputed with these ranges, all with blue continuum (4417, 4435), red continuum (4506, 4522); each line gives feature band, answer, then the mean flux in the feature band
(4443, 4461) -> 0.12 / 0.587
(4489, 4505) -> 0.04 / 0.744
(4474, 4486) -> 0.01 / 0.723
